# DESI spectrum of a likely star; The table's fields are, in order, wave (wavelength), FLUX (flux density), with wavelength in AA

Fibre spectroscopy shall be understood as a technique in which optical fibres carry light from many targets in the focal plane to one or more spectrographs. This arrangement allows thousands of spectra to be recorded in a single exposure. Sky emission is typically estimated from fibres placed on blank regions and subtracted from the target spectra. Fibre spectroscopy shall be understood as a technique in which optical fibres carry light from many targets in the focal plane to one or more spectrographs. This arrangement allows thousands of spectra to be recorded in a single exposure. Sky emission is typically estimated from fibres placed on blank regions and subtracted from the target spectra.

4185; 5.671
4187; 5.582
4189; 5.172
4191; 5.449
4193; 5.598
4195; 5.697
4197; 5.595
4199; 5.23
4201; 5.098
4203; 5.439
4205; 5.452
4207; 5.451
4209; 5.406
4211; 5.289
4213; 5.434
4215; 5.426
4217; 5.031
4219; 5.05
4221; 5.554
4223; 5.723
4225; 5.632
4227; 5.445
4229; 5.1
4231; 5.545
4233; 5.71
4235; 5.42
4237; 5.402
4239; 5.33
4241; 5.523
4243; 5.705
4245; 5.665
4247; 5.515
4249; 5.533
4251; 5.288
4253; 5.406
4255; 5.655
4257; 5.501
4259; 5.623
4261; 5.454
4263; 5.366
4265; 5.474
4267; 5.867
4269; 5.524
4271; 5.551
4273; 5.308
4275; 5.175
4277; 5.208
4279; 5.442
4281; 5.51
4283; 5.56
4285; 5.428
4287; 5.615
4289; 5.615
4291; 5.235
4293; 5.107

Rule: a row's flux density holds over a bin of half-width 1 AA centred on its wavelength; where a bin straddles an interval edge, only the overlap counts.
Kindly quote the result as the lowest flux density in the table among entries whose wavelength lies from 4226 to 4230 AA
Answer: 5.1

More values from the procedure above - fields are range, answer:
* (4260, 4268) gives 5.366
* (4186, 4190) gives 5.172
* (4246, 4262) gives 5.288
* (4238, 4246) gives 5.33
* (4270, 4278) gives 5.175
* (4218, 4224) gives 5.05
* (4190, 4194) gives 5.449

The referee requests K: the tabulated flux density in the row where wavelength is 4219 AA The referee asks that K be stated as 5.05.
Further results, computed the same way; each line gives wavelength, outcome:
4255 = 5.655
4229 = 5.1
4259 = 5.623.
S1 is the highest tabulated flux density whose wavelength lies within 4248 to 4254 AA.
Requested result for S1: 5.533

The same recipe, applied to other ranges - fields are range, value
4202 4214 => 5.452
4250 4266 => 5.655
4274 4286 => 5.56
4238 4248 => 5.705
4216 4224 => 5.723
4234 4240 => 5.42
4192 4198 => 5.697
